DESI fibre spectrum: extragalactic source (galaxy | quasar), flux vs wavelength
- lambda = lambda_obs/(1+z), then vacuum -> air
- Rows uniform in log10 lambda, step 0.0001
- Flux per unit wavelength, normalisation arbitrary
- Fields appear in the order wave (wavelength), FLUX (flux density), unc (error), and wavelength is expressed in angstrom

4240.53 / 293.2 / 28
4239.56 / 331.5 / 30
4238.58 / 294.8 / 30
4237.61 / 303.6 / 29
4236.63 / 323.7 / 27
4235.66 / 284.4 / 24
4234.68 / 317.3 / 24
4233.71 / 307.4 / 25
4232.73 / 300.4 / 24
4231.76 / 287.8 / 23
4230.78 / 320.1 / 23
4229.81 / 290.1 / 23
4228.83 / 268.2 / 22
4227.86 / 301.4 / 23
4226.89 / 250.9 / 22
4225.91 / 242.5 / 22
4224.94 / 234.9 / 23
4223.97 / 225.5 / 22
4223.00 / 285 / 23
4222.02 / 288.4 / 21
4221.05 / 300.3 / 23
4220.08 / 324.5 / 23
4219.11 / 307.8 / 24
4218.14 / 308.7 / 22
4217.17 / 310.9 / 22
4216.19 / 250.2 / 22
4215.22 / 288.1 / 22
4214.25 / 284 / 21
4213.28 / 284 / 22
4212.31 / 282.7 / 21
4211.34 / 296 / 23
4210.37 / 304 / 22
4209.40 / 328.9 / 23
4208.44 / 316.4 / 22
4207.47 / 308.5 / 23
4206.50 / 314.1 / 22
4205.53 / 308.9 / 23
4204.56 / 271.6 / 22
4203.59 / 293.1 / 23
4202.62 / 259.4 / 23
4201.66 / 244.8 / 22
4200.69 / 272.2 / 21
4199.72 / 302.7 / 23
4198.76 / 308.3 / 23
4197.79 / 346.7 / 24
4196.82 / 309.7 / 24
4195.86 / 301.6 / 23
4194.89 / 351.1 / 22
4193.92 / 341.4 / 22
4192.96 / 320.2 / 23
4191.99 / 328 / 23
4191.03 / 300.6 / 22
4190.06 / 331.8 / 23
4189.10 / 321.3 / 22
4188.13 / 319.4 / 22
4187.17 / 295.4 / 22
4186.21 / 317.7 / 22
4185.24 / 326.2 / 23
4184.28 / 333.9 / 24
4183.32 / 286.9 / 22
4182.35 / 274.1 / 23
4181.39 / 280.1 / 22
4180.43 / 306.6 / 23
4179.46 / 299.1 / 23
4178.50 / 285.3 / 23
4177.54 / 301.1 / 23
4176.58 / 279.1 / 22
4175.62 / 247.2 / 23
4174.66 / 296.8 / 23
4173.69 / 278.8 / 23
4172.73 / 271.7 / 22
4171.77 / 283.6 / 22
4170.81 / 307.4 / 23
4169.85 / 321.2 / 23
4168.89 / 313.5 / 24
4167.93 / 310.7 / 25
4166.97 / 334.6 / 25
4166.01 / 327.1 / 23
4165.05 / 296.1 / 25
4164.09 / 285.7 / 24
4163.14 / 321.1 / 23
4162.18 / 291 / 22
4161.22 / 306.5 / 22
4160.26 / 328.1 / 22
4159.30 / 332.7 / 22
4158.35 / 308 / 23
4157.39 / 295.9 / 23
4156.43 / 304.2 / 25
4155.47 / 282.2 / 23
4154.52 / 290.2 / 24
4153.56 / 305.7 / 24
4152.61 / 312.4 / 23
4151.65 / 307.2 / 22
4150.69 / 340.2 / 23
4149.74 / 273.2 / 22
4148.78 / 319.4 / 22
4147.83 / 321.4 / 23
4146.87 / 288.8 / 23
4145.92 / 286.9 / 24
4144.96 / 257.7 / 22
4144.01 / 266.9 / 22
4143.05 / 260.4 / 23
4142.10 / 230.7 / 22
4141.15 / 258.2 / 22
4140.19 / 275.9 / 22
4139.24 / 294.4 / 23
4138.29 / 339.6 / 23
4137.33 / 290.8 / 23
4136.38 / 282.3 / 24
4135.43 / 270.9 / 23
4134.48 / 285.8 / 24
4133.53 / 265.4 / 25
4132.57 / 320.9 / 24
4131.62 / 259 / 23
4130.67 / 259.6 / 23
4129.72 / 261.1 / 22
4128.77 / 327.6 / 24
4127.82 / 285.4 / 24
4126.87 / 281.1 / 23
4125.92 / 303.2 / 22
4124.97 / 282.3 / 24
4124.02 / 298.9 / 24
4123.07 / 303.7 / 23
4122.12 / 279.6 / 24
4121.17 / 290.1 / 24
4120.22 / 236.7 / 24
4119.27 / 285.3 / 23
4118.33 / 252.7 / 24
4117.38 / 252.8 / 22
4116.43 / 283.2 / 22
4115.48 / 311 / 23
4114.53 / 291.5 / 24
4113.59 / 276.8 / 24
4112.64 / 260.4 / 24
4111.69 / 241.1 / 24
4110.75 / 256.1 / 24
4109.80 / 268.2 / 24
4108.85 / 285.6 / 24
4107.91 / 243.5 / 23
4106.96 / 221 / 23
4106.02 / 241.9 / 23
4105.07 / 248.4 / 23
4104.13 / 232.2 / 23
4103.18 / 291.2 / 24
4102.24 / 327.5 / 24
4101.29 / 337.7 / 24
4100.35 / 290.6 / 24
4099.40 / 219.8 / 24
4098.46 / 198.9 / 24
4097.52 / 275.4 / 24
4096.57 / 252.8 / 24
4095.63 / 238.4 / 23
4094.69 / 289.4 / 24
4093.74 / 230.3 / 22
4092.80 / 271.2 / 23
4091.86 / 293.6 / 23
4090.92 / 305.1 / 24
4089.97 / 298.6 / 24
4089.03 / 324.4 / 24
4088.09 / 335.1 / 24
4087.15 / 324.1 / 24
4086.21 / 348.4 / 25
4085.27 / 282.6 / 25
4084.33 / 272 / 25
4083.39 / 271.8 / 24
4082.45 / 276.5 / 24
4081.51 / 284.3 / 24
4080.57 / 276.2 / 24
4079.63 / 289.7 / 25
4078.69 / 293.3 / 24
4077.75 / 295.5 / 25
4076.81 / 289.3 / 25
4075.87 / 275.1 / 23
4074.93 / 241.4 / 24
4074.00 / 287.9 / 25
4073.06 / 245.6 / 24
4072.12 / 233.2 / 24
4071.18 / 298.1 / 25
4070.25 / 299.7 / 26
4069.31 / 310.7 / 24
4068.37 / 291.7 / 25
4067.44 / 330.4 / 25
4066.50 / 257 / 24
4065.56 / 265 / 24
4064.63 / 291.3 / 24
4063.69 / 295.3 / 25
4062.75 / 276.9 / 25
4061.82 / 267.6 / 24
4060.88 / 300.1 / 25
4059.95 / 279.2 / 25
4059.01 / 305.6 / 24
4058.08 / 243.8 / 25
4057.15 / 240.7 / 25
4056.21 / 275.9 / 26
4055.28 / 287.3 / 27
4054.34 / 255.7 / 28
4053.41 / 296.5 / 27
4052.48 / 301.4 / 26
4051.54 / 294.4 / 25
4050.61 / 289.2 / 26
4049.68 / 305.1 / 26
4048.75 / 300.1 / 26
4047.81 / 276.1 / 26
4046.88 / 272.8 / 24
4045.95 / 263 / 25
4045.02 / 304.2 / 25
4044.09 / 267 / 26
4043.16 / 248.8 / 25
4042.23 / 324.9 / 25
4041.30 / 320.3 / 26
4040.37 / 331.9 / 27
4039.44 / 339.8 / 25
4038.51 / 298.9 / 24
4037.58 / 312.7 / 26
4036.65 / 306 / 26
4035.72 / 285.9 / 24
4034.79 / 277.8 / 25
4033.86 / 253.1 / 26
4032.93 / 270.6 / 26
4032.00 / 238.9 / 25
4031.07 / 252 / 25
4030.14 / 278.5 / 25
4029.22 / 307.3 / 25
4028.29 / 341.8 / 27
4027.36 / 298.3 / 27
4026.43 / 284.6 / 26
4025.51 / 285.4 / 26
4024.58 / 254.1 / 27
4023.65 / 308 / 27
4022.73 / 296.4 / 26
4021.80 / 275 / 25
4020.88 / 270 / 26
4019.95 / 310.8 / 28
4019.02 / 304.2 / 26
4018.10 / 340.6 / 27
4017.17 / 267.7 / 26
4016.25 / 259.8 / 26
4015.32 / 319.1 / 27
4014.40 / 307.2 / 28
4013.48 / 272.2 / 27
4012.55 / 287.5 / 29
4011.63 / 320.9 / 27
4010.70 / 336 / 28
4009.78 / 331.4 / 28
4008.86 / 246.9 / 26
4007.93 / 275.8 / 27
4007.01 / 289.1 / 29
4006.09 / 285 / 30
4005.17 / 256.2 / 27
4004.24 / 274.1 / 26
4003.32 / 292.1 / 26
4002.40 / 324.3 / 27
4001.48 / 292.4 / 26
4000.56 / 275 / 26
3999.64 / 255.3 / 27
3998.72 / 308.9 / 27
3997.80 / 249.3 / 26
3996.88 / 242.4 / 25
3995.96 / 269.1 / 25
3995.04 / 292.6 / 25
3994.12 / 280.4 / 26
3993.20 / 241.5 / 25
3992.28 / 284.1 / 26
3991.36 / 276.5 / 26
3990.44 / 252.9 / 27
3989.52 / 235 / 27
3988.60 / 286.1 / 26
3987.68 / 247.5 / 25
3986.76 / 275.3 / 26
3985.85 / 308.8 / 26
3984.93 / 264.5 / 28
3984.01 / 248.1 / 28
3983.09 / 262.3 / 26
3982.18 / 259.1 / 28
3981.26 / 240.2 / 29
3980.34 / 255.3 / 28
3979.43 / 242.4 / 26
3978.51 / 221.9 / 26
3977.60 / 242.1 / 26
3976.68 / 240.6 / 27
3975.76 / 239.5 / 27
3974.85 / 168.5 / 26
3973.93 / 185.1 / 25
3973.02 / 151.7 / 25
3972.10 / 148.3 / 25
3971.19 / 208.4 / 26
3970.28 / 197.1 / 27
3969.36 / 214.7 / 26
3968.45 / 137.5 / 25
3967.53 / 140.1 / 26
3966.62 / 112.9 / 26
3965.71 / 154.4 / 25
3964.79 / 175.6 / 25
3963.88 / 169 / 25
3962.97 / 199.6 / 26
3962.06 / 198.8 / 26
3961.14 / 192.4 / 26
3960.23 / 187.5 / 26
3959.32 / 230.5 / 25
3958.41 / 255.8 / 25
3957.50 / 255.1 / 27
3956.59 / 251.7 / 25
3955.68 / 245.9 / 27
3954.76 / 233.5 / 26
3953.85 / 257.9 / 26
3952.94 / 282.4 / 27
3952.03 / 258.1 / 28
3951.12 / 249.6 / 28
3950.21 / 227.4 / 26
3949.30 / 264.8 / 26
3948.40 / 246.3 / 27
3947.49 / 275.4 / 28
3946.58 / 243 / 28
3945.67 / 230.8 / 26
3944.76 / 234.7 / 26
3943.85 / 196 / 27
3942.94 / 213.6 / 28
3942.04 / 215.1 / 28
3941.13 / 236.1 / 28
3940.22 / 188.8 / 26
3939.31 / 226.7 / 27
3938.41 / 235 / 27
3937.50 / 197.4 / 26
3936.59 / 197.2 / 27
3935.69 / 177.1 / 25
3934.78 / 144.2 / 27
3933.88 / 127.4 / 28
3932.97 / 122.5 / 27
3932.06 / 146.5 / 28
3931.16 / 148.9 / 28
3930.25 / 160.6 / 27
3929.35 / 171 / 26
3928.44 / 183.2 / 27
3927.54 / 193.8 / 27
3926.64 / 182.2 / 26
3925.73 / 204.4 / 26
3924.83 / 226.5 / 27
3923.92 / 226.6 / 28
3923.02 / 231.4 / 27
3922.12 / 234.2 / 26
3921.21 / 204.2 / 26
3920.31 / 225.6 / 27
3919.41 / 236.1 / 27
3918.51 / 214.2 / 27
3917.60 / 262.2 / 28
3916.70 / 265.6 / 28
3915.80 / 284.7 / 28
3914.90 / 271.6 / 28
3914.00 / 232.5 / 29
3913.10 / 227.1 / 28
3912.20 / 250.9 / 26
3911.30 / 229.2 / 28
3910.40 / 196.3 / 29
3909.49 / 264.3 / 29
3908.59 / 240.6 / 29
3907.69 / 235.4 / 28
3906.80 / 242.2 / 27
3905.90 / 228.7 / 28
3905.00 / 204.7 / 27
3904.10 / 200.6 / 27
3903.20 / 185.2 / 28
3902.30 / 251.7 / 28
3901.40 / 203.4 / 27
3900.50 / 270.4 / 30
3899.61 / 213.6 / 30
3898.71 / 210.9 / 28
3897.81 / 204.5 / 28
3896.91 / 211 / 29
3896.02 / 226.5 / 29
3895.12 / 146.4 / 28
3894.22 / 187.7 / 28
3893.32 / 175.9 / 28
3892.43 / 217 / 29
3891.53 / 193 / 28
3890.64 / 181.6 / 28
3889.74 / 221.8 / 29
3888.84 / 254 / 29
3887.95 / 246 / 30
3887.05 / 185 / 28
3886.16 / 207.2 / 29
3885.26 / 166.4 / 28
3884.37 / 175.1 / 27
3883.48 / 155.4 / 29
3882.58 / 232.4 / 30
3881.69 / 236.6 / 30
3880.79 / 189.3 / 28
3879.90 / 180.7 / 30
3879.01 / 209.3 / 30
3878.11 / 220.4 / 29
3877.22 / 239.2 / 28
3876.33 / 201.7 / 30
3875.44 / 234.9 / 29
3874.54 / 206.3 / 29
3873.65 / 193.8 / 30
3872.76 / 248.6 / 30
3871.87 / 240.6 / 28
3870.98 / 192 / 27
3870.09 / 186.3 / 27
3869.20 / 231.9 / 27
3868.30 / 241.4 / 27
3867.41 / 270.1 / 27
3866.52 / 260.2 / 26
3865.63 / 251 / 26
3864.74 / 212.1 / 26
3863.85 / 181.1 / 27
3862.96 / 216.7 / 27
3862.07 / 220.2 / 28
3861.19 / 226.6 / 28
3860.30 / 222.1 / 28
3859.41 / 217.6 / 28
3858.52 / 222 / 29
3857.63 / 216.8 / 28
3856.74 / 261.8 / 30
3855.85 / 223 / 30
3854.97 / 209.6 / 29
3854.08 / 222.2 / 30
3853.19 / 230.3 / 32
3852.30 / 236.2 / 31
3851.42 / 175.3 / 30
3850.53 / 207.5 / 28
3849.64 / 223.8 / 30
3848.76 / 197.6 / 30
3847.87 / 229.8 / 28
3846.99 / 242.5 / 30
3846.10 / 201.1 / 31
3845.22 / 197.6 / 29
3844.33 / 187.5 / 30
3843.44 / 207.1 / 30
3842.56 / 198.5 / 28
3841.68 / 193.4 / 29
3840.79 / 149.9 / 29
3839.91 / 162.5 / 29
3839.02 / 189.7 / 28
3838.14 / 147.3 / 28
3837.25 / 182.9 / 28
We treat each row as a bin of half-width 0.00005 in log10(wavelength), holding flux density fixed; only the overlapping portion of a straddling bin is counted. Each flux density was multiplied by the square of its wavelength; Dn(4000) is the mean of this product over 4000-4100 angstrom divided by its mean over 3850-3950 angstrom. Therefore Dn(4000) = 1.43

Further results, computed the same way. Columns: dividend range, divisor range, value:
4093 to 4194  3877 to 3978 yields 1.52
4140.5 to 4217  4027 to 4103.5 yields 1.11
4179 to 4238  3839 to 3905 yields 1.67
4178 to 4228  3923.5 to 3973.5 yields 1.66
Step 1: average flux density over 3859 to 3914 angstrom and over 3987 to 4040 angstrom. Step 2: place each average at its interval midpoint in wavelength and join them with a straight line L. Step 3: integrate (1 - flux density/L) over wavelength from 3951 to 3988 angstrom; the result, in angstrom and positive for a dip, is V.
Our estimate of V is 5.9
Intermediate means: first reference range 216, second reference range 285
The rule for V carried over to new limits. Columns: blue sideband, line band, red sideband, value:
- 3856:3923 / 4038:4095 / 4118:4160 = -4.0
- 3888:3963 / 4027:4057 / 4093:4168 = -4.1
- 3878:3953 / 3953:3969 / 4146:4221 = 1.9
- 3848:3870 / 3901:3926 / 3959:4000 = -0.8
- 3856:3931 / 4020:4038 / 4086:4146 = -2.2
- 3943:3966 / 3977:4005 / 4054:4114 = -2.8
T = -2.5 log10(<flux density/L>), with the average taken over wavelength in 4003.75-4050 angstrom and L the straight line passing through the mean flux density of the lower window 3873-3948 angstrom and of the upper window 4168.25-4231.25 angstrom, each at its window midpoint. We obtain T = -0.18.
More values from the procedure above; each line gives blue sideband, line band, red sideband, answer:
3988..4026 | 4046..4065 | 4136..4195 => 0.02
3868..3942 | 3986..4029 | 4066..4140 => -0.16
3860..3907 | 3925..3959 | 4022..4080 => 0.12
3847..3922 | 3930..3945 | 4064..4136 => 0.25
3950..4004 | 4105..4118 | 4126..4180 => 0.07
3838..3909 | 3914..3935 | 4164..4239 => 0.11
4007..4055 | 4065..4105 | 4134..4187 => 0.04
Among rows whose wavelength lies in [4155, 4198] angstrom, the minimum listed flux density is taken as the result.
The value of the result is 247.2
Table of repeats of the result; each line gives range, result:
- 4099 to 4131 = 219.8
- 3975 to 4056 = 221.9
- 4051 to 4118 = 198.9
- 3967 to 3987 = 137.5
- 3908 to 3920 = 196.3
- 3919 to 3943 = 122.5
